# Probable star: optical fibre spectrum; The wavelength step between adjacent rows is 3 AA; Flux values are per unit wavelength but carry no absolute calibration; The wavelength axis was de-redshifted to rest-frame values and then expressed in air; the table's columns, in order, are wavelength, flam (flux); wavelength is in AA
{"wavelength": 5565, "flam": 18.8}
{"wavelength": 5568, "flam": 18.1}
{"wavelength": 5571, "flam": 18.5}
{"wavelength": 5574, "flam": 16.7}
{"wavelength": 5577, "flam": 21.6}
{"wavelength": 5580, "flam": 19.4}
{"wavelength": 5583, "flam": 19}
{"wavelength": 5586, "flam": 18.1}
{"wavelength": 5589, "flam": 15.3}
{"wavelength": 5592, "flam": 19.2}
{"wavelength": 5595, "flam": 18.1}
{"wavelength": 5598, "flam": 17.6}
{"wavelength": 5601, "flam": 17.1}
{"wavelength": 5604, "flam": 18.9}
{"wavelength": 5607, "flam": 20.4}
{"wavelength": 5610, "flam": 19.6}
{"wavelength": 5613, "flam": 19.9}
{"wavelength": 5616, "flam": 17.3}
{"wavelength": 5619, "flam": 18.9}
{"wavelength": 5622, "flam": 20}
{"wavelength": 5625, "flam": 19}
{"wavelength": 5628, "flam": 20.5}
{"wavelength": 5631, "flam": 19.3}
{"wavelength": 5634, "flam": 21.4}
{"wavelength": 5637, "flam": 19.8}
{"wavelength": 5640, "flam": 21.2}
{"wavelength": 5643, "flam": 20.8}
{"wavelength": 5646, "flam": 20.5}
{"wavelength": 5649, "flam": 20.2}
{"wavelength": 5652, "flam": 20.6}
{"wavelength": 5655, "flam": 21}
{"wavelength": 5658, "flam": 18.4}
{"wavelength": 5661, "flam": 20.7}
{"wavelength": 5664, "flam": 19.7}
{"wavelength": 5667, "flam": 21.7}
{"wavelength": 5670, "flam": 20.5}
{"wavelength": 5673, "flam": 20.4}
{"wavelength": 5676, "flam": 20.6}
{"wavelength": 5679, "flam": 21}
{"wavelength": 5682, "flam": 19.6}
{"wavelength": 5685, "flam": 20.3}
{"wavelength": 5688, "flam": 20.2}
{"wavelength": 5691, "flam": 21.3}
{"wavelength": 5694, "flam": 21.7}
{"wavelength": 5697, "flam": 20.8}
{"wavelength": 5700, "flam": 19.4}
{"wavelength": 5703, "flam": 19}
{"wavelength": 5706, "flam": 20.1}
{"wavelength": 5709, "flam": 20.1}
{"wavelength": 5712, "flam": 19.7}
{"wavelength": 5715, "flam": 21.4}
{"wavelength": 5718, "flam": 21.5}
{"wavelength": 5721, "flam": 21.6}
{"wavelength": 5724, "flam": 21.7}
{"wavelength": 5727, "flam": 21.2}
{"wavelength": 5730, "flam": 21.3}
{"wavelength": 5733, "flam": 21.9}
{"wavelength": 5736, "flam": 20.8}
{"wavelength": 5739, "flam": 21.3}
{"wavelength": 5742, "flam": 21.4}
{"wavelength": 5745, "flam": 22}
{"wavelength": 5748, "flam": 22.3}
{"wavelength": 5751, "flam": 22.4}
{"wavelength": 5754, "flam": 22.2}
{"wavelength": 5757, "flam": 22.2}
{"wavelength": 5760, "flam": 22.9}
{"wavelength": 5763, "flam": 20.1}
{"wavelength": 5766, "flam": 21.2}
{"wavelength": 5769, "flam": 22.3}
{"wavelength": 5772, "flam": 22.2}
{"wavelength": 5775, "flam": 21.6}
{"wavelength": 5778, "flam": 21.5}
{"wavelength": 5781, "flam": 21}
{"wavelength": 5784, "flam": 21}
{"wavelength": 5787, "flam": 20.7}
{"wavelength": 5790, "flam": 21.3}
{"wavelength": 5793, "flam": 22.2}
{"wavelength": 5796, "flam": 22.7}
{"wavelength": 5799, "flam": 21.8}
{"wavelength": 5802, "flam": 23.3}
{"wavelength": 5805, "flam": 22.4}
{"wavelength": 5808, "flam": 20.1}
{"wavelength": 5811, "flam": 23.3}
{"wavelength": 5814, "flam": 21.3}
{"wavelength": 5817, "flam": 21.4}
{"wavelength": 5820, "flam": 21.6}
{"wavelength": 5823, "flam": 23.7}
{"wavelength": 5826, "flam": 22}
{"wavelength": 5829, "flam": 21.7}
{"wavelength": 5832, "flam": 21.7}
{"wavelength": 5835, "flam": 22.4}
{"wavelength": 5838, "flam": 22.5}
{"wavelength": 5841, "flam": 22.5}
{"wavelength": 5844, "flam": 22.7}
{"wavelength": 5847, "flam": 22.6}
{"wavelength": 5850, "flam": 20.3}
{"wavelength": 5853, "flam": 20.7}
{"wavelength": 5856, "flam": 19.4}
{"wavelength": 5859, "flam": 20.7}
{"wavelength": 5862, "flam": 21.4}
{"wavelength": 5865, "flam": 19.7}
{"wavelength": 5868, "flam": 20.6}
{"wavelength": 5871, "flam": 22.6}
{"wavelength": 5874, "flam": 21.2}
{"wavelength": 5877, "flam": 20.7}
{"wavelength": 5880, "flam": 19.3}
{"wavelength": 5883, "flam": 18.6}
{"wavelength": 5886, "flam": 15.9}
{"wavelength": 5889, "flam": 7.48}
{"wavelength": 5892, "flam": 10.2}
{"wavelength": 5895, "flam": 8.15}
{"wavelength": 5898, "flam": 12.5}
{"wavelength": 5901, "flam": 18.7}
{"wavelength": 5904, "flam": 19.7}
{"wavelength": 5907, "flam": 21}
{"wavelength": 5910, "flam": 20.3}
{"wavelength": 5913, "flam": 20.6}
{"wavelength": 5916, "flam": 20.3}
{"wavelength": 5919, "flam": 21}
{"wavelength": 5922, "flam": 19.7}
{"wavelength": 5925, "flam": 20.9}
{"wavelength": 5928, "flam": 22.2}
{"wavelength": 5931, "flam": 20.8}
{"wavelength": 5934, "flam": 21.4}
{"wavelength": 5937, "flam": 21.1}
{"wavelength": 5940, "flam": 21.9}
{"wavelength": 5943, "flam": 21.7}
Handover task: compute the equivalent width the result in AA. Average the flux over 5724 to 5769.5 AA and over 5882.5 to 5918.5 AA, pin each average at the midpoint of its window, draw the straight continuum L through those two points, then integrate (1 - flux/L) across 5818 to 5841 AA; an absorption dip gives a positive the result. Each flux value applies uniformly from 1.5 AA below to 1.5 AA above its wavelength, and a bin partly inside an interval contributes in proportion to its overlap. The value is -4.3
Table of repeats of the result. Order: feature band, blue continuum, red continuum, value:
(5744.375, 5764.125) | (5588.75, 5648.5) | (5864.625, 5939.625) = -3.2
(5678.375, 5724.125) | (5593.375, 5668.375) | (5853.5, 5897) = -3.5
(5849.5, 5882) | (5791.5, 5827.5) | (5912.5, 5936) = 1.4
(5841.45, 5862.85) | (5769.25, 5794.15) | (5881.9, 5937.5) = -1.9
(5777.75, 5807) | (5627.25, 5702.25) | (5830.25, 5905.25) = -3.5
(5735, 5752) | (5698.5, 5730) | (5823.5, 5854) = -0.6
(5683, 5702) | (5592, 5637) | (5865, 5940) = -1.5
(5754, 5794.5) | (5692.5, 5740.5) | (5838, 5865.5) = -1.1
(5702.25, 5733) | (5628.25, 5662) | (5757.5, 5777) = 0.5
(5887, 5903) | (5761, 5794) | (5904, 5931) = 6.9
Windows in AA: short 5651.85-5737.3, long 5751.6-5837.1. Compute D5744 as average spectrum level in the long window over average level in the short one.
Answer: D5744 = 1.06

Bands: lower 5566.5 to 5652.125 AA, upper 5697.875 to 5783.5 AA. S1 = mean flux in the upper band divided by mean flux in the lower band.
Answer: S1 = 1.1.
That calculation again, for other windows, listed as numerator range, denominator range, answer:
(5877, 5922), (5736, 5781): 0.78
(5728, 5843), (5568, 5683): 1.12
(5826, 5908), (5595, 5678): 0.96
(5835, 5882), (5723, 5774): 0.97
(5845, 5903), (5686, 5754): 0.85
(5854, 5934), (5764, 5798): 0.86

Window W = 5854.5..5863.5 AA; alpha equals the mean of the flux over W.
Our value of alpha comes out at 20.5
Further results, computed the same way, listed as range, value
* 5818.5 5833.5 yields 22.1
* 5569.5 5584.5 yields 19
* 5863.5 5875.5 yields 21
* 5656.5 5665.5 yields 19.6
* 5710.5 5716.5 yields 20.5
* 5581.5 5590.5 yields 17.5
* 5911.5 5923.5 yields 20.4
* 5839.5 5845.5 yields 22.6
